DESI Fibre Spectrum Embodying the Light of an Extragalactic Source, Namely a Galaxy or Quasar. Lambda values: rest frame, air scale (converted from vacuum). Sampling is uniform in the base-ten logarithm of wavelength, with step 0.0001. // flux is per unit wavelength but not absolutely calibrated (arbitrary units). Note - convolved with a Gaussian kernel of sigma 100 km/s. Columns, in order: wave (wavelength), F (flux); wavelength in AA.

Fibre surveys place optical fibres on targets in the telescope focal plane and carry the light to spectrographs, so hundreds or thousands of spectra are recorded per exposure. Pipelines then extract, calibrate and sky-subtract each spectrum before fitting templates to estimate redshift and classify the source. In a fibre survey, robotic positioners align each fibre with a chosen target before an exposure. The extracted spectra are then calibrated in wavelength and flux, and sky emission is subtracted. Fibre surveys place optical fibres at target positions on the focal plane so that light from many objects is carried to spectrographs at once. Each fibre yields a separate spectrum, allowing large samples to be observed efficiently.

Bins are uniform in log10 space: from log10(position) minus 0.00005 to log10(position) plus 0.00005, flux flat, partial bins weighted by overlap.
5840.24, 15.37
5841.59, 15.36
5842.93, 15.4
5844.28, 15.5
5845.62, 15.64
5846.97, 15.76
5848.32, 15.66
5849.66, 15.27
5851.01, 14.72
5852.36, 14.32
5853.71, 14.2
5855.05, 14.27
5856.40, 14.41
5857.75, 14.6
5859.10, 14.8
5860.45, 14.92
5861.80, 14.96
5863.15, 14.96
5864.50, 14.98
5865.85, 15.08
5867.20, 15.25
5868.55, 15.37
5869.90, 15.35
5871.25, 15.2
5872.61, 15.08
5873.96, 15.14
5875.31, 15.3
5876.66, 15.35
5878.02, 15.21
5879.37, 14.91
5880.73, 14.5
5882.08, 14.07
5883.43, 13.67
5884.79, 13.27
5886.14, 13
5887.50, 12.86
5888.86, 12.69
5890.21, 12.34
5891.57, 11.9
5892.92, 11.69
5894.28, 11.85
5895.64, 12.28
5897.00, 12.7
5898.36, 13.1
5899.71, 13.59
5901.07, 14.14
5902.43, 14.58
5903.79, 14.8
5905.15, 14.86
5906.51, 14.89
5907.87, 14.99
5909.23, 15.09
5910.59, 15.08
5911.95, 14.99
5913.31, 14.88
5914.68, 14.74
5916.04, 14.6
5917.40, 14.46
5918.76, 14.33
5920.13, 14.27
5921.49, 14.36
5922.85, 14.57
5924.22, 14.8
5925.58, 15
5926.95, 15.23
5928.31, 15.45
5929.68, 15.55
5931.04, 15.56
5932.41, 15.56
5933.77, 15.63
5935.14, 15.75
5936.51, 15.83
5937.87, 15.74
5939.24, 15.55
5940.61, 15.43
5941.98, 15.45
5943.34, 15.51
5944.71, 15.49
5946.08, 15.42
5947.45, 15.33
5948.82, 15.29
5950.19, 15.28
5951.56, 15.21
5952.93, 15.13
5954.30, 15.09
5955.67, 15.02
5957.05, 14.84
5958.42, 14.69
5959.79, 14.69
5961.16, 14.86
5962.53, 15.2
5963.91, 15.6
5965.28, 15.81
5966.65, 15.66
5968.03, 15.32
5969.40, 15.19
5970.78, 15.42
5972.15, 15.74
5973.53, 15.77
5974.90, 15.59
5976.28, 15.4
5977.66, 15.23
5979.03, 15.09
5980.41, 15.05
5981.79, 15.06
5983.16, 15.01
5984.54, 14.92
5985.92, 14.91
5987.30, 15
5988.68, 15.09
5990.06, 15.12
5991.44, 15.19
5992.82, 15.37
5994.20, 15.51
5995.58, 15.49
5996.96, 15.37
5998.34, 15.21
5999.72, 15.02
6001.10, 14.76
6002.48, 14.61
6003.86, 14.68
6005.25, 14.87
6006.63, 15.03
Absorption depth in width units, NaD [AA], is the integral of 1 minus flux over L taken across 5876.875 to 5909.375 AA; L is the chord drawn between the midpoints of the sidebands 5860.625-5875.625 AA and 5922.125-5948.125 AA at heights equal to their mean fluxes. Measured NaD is 3.5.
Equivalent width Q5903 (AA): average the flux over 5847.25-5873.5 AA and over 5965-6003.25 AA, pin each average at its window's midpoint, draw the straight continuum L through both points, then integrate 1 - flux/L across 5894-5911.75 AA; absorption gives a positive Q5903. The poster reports 1.14 AA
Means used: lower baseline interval 14.9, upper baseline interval 15.2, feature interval 14.1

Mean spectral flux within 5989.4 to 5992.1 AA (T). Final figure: 15.2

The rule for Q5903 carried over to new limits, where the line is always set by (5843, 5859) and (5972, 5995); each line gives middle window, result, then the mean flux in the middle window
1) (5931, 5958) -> -0.4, 15.4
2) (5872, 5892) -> 1.4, 14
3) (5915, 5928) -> 0.4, 14.7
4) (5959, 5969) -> -0.1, 15.3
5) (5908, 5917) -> 0.1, 14.9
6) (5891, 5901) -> 1.7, 12.6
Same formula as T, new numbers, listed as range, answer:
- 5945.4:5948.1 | 15.4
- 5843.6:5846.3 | 15.6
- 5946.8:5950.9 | 15.3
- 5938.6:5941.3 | 15.5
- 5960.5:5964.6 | 15.2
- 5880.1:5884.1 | 14.1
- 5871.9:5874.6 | 15.1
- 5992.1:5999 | 15.4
